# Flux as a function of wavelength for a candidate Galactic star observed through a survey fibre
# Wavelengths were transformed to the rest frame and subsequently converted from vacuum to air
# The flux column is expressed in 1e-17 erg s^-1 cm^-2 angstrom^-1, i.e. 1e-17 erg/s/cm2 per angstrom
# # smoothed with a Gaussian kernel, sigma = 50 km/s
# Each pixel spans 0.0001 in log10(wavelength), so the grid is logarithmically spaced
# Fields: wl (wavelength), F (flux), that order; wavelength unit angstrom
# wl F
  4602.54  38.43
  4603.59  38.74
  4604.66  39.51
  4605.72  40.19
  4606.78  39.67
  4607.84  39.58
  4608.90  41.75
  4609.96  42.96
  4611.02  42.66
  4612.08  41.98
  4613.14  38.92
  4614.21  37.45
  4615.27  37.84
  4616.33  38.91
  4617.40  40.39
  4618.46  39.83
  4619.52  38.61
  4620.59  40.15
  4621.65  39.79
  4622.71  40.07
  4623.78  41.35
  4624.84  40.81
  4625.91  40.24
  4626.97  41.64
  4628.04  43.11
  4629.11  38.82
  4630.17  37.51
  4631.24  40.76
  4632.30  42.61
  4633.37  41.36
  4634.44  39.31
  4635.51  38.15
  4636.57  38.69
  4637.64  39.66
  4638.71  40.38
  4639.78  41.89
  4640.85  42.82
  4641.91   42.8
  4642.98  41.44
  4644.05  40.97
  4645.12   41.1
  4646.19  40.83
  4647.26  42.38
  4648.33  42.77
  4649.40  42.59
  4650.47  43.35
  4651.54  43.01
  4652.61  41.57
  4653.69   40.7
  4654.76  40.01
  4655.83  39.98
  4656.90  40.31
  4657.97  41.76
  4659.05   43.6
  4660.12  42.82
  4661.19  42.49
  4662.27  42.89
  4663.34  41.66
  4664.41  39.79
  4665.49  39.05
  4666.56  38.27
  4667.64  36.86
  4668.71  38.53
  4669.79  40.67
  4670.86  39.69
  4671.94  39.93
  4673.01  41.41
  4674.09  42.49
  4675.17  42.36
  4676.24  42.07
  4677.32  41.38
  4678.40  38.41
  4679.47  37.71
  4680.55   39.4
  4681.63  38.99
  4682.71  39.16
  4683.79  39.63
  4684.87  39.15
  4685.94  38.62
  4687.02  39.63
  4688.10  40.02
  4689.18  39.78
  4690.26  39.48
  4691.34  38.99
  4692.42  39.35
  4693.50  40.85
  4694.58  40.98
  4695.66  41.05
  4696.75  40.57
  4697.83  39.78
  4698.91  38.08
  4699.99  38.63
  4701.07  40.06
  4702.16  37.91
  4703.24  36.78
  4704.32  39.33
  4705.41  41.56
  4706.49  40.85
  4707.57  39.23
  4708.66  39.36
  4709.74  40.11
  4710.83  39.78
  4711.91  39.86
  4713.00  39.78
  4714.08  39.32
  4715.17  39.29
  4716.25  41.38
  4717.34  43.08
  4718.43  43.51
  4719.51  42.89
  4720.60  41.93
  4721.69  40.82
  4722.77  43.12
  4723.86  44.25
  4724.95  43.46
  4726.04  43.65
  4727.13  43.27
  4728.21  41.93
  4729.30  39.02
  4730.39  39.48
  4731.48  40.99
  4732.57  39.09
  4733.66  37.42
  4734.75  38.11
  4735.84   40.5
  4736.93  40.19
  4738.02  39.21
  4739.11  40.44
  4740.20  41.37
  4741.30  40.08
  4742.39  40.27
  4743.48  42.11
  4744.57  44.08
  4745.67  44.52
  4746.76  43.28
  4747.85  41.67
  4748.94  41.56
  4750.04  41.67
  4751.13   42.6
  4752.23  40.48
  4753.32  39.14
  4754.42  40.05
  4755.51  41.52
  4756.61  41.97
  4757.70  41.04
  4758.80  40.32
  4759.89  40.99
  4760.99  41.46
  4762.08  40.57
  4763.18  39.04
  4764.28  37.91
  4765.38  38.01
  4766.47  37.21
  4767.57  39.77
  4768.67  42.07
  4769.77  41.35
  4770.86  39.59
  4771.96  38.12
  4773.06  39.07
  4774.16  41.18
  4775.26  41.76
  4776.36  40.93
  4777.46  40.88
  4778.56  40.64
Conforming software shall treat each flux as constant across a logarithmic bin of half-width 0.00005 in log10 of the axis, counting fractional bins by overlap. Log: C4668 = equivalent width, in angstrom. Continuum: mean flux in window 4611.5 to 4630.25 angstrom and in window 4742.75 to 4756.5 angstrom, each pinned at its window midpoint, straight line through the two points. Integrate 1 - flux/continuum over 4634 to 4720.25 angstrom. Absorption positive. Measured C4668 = 0.69 angstrom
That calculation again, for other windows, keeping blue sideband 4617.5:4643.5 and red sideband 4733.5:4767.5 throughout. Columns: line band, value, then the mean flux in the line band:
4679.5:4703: 0.64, 39.4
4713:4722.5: -0.21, 41.5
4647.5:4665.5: -0.54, 41.7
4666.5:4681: 0.20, 40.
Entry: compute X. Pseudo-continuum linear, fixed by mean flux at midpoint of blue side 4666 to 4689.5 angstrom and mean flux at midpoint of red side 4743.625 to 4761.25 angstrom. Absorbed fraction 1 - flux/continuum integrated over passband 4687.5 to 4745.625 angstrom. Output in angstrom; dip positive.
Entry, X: 0.3 angstrom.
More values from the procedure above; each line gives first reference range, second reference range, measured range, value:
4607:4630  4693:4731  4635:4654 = -0.5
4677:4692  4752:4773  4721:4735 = -0.5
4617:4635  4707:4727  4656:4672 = 0.1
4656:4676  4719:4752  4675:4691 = 0.5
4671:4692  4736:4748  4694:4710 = 0.3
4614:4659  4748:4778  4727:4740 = 0.2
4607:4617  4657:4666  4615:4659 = 0.2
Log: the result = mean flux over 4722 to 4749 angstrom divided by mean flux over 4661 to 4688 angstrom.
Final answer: 1.0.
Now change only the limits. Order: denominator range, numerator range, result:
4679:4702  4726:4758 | 1.04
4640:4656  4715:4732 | 1.01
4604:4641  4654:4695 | 1.00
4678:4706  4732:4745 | 1.02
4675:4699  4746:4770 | 1.02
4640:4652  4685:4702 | 0.94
